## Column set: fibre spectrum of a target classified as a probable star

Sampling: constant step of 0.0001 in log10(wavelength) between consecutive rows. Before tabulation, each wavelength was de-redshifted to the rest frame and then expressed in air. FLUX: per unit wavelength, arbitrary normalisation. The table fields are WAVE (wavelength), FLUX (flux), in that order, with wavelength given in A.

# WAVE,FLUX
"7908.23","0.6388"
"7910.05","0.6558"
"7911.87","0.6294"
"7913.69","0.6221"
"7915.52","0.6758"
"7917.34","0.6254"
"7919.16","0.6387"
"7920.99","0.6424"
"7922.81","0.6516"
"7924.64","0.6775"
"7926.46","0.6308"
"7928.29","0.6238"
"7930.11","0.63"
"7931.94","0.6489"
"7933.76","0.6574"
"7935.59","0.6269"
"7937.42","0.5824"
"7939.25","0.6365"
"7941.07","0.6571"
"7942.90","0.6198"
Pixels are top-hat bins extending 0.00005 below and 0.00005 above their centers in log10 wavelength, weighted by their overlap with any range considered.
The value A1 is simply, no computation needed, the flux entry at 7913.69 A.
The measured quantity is 0.6221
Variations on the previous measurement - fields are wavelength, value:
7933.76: 0.6574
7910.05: 0.6558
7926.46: 0.6308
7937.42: 0.5824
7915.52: 0.6758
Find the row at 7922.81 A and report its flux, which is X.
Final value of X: 0.6516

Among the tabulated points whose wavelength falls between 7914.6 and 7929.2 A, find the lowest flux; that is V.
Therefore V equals 0.6238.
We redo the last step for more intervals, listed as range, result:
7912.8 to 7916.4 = 0.6221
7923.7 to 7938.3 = 0.5824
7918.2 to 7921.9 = 0.6387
